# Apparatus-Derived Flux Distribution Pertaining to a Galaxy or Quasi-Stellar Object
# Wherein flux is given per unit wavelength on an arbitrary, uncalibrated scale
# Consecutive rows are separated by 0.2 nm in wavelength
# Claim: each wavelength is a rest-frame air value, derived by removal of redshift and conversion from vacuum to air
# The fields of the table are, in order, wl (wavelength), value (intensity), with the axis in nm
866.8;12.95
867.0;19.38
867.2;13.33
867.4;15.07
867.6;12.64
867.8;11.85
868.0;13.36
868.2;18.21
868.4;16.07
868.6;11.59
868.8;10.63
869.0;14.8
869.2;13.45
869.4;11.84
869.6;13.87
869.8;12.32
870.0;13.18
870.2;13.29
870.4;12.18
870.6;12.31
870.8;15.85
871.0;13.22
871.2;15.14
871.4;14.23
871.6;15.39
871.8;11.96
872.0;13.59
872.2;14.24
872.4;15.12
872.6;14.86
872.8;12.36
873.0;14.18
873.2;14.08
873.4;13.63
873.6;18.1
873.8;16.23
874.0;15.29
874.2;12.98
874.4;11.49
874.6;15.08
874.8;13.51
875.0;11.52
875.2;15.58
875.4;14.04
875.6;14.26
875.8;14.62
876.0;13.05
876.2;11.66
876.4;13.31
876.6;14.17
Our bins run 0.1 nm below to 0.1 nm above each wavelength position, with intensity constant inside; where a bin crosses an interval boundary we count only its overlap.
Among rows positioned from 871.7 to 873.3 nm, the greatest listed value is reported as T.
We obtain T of 15.12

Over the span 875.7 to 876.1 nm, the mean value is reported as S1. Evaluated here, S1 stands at 13.8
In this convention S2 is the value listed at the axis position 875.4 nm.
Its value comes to 14.04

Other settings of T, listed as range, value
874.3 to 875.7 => 15.58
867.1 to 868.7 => 18.21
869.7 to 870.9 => 15.85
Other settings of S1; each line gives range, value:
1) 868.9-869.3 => 14.1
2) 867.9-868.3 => 15.8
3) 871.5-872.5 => 14.1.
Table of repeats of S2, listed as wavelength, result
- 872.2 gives 14.24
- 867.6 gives 12.64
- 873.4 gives 13.63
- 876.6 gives 14.17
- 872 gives 13.59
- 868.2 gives 18.21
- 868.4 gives 16.07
